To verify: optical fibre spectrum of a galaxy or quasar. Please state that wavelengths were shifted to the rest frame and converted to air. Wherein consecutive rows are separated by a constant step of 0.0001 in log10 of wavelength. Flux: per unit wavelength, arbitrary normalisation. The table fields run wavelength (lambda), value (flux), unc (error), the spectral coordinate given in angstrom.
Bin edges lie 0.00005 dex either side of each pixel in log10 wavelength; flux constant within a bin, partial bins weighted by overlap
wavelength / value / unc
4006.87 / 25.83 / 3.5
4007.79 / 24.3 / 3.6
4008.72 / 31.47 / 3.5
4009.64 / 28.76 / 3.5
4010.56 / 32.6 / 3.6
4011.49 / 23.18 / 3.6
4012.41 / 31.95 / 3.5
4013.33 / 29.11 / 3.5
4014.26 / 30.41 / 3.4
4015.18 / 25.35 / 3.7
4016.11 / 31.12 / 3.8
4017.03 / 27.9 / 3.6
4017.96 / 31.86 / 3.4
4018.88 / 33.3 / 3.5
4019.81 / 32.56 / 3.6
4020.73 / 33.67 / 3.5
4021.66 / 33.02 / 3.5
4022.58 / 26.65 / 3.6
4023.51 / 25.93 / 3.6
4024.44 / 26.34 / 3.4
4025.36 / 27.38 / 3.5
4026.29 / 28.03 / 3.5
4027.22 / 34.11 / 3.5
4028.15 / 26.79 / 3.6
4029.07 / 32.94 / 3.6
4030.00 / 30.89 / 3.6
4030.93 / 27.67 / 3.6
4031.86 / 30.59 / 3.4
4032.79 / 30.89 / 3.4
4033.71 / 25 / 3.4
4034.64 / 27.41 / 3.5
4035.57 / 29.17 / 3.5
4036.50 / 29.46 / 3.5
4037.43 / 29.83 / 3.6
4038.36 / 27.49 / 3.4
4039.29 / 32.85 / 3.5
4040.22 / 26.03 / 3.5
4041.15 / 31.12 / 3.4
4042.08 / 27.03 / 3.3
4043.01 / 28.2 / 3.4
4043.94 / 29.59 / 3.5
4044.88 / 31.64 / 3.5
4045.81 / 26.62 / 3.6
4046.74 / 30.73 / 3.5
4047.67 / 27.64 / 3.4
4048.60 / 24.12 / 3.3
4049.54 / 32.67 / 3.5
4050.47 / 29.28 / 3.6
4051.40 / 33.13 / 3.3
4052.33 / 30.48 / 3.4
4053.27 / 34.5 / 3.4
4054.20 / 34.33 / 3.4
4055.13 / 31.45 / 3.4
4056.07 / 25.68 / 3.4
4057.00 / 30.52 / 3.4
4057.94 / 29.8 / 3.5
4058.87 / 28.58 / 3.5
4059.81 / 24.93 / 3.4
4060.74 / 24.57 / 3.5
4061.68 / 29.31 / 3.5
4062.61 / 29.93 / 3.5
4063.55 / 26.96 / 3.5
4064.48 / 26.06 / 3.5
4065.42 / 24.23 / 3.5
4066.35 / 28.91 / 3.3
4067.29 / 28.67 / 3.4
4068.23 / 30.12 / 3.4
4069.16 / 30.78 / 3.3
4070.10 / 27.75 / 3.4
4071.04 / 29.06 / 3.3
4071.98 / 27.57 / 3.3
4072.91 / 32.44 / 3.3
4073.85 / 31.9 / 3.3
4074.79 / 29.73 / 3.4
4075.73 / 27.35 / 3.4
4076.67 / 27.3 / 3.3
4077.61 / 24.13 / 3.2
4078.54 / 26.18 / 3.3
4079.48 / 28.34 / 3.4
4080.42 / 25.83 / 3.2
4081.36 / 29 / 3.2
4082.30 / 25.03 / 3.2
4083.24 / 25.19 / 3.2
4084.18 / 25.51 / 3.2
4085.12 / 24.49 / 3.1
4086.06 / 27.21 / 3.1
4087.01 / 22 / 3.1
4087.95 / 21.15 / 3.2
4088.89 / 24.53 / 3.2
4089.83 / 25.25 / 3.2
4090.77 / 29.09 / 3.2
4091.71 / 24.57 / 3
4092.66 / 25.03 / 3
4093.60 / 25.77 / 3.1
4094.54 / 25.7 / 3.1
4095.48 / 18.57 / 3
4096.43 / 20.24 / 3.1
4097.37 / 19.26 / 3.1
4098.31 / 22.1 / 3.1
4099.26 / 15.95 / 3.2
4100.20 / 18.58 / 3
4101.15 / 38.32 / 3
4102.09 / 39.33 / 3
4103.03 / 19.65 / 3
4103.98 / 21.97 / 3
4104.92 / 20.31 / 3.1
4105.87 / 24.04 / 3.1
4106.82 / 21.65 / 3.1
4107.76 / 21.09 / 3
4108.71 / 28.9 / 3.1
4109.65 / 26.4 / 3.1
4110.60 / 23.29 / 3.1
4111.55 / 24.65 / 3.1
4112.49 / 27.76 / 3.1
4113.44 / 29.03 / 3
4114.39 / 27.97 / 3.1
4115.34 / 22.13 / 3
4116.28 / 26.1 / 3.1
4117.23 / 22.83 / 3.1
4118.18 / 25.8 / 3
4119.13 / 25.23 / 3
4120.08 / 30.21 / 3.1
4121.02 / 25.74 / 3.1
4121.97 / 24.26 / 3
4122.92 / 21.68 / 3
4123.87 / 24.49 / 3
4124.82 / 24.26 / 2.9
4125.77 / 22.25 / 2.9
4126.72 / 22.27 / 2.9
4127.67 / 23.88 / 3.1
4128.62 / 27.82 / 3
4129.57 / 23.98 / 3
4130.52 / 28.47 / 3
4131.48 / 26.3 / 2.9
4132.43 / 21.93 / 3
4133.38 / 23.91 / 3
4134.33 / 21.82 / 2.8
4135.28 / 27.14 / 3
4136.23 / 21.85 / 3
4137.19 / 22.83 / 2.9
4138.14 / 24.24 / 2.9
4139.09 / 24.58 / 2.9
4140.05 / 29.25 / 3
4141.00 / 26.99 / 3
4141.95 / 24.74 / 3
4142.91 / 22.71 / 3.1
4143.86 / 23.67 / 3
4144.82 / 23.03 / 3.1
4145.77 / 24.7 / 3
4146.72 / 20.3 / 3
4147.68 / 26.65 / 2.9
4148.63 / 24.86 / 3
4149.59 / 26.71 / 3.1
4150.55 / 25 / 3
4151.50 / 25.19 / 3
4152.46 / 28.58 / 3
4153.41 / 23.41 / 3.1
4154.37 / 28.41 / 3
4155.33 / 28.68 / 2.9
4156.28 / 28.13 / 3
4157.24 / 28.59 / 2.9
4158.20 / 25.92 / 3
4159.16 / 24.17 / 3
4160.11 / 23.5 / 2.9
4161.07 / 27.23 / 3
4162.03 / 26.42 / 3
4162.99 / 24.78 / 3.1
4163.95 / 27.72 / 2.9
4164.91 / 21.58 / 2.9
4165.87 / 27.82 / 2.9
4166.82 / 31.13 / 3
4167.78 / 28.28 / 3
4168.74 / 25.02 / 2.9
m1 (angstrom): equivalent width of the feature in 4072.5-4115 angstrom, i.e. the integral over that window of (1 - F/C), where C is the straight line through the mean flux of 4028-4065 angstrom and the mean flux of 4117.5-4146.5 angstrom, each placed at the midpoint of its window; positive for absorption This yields 2.08 angstrom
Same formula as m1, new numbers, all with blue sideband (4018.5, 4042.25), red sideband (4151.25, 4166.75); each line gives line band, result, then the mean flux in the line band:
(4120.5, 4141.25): 1.95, 24.5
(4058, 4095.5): 2.03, 26.9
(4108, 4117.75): 0.61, 25.8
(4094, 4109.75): 2.37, 23.6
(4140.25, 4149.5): 0.80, 24.5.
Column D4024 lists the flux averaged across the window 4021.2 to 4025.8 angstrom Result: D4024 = 27.9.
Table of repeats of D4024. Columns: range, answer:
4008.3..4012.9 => 29.6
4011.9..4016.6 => 29.5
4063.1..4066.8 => 26.6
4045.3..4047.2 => 28.8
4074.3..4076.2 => 28.5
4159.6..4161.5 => 25.4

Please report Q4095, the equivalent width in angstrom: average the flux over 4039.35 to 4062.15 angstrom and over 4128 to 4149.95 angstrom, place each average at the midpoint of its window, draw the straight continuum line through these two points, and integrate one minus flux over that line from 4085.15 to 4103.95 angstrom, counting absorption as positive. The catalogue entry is 1.9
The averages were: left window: 29.3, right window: 24.7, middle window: 24.3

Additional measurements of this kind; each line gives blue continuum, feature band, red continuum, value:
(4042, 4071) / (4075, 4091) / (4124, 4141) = 1.00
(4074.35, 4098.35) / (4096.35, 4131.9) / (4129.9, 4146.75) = -0.04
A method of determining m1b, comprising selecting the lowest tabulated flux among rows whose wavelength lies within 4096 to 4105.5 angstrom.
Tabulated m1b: 15.95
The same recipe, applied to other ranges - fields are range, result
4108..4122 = 22.13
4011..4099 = 18.57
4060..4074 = 24.23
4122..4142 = 21.68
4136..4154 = 20.3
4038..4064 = 24.12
